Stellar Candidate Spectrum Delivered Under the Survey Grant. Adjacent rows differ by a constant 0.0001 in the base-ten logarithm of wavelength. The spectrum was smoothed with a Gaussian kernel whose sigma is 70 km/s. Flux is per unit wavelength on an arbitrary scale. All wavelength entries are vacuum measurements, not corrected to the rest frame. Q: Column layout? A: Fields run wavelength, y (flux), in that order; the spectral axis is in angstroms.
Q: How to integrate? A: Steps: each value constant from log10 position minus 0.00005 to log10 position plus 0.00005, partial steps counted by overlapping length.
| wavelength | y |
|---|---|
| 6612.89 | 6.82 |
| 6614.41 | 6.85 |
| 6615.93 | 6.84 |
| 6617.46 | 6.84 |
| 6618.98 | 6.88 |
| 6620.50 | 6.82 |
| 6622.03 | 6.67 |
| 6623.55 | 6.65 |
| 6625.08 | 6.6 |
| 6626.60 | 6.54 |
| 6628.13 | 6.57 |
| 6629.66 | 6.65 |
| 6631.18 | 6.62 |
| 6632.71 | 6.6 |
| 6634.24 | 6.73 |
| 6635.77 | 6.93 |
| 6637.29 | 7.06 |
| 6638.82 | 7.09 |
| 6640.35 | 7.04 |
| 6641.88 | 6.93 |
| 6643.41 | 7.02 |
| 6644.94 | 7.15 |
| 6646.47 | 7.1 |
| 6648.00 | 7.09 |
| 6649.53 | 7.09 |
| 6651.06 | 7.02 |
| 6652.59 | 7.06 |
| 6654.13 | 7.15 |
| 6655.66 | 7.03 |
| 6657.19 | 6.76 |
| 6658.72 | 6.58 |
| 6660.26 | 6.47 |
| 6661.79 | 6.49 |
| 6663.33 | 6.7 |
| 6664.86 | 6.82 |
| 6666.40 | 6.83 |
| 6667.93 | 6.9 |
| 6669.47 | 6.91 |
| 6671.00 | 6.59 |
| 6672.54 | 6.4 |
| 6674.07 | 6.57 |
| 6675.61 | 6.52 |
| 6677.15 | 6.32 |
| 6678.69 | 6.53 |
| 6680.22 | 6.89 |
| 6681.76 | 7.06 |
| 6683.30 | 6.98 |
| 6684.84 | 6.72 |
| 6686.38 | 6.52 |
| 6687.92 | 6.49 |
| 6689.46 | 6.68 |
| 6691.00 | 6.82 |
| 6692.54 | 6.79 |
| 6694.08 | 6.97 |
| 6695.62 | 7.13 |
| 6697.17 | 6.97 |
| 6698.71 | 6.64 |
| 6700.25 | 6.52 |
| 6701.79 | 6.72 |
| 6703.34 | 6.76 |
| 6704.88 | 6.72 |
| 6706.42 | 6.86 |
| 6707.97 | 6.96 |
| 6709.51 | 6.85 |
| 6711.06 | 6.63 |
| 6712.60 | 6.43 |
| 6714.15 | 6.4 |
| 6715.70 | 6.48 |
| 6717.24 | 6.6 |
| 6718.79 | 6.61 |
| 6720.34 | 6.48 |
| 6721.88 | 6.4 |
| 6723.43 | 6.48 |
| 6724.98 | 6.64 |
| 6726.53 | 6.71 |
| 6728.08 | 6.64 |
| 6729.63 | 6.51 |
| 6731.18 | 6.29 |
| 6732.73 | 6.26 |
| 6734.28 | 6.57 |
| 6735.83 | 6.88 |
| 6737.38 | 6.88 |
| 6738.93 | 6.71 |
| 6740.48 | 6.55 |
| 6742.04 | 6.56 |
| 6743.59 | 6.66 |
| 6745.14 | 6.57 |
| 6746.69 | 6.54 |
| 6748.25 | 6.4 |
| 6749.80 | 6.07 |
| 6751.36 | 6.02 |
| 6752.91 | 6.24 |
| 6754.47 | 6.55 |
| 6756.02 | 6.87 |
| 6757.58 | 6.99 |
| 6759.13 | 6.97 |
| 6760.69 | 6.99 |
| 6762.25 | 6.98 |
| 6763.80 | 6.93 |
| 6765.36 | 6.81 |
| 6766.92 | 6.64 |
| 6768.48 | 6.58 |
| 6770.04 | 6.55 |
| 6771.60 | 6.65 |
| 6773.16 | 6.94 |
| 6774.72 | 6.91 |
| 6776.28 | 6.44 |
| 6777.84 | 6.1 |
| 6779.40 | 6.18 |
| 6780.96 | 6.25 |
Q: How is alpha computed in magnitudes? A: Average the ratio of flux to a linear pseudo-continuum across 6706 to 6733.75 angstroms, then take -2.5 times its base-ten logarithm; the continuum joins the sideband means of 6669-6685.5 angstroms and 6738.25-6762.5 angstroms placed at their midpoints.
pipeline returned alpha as 0.01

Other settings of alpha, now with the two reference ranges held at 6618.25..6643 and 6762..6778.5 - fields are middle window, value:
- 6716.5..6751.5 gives 0.03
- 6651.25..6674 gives 0.00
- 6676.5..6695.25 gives 0.00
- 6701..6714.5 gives 0.00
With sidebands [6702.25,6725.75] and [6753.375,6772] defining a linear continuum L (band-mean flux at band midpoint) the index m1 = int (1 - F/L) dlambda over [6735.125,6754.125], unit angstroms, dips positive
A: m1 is 0.6 angstroms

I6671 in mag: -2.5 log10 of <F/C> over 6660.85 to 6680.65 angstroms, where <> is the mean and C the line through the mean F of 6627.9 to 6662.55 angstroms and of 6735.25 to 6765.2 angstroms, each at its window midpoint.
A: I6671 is 0.03 mag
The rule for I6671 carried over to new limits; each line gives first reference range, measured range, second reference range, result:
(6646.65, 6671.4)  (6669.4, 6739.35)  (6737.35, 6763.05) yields 0.012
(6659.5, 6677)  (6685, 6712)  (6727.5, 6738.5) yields -0.024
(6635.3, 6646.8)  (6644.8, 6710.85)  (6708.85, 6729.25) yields 0.004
